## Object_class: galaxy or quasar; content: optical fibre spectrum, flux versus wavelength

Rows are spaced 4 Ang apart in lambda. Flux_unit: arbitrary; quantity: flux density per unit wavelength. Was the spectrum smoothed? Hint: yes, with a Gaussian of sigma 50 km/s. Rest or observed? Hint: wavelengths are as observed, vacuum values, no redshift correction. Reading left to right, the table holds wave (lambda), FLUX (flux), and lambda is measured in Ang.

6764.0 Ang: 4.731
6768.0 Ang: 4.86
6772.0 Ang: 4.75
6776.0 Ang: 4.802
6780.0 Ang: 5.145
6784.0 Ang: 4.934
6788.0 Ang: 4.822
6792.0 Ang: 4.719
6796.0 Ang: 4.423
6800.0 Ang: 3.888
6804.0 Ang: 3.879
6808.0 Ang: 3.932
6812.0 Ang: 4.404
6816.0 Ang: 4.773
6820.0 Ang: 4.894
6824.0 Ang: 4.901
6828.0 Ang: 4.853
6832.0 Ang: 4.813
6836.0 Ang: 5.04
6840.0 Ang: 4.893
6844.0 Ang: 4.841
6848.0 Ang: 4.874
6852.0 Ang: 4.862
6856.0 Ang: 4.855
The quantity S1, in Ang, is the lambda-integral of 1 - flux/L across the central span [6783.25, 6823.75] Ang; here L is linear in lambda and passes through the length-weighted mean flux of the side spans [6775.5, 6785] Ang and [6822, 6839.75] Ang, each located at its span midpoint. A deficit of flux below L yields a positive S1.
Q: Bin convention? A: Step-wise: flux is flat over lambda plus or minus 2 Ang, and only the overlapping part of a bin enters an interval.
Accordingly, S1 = 3.90 Ang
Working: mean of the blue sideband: 4.99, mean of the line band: 4.47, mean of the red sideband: 4.9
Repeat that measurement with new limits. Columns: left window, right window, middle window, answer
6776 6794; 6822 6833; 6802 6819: 2.05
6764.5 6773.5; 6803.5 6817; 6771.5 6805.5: -0.42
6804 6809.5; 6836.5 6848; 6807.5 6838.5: -2.73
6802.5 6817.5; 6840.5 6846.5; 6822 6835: -0.82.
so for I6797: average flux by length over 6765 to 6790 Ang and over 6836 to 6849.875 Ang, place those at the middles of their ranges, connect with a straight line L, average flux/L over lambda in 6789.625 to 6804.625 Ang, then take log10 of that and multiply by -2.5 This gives 0.14 mag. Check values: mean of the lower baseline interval 4.88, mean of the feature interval 4.27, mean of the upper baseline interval 4.89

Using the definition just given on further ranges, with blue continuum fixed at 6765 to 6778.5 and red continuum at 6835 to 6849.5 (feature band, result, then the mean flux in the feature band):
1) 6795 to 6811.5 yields 0.20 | 4.04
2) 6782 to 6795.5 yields 0.01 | 4.78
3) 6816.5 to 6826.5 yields 0.00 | 4.88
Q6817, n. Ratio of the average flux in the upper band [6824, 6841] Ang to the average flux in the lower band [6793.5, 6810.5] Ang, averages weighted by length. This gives 1.21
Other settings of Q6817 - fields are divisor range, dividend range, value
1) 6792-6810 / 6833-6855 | 1.19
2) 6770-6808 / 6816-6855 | 1.07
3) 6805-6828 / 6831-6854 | 1.07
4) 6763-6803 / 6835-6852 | 1.05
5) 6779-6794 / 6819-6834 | 0.99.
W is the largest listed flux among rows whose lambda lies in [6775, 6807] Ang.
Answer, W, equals 5.145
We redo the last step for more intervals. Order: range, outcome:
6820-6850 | 5.04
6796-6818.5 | 4.773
